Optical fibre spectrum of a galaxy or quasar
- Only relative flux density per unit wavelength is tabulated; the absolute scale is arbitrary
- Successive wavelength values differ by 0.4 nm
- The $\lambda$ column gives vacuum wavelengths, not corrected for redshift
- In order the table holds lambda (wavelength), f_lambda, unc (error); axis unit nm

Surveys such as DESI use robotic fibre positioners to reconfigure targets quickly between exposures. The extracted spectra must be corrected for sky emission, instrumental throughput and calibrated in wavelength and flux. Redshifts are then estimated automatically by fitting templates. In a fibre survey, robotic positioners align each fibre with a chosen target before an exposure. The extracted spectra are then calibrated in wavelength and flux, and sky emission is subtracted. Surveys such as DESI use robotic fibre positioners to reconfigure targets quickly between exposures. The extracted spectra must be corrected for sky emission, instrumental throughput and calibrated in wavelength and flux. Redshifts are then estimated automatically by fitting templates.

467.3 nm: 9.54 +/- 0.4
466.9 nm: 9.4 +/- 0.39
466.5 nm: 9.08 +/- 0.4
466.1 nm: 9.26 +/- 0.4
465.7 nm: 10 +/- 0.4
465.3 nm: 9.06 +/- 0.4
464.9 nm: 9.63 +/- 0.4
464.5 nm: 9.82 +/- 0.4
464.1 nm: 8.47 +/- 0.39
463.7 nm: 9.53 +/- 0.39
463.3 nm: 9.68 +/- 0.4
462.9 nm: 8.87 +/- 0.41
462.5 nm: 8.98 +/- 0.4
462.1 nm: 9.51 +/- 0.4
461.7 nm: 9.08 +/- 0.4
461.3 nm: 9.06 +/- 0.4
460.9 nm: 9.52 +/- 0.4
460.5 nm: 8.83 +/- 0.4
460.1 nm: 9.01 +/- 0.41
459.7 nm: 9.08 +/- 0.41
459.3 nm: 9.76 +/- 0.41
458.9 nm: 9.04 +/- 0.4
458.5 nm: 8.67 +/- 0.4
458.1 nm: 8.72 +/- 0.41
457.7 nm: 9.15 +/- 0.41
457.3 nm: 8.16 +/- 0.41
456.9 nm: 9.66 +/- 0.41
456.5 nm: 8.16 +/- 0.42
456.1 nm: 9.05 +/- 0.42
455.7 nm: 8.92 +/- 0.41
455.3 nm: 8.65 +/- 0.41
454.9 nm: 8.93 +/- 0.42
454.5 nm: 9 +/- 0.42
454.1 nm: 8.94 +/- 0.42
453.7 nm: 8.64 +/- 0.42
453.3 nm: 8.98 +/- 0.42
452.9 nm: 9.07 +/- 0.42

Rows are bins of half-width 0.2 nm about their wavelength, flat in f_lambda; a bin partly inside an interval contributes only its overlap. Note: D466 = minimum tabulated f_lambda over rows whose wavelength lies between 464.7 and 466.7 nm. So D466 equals 9.06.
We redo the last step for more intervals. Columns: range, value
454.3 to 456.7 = 8.16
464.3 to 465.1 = 9.63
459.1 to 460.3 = 9.01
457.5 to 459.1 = 8.67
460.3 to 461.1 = 8.83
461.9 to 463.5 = 8.87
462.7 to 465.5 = 8.47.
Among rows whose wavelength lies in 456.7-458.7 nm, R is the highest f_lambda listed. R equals 9.66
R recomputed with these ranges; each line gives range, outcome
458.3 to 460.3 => 9.76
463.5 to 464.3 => 9.53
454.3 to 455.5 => 9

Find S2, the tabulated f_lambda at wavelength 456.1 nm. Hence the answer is 9.05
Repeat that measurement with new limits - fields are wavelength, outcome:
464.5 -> 9.82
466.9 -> 9.4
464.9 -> 9.63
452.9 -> 9.07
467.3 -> 9.54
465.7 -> 10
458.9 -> 9.04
